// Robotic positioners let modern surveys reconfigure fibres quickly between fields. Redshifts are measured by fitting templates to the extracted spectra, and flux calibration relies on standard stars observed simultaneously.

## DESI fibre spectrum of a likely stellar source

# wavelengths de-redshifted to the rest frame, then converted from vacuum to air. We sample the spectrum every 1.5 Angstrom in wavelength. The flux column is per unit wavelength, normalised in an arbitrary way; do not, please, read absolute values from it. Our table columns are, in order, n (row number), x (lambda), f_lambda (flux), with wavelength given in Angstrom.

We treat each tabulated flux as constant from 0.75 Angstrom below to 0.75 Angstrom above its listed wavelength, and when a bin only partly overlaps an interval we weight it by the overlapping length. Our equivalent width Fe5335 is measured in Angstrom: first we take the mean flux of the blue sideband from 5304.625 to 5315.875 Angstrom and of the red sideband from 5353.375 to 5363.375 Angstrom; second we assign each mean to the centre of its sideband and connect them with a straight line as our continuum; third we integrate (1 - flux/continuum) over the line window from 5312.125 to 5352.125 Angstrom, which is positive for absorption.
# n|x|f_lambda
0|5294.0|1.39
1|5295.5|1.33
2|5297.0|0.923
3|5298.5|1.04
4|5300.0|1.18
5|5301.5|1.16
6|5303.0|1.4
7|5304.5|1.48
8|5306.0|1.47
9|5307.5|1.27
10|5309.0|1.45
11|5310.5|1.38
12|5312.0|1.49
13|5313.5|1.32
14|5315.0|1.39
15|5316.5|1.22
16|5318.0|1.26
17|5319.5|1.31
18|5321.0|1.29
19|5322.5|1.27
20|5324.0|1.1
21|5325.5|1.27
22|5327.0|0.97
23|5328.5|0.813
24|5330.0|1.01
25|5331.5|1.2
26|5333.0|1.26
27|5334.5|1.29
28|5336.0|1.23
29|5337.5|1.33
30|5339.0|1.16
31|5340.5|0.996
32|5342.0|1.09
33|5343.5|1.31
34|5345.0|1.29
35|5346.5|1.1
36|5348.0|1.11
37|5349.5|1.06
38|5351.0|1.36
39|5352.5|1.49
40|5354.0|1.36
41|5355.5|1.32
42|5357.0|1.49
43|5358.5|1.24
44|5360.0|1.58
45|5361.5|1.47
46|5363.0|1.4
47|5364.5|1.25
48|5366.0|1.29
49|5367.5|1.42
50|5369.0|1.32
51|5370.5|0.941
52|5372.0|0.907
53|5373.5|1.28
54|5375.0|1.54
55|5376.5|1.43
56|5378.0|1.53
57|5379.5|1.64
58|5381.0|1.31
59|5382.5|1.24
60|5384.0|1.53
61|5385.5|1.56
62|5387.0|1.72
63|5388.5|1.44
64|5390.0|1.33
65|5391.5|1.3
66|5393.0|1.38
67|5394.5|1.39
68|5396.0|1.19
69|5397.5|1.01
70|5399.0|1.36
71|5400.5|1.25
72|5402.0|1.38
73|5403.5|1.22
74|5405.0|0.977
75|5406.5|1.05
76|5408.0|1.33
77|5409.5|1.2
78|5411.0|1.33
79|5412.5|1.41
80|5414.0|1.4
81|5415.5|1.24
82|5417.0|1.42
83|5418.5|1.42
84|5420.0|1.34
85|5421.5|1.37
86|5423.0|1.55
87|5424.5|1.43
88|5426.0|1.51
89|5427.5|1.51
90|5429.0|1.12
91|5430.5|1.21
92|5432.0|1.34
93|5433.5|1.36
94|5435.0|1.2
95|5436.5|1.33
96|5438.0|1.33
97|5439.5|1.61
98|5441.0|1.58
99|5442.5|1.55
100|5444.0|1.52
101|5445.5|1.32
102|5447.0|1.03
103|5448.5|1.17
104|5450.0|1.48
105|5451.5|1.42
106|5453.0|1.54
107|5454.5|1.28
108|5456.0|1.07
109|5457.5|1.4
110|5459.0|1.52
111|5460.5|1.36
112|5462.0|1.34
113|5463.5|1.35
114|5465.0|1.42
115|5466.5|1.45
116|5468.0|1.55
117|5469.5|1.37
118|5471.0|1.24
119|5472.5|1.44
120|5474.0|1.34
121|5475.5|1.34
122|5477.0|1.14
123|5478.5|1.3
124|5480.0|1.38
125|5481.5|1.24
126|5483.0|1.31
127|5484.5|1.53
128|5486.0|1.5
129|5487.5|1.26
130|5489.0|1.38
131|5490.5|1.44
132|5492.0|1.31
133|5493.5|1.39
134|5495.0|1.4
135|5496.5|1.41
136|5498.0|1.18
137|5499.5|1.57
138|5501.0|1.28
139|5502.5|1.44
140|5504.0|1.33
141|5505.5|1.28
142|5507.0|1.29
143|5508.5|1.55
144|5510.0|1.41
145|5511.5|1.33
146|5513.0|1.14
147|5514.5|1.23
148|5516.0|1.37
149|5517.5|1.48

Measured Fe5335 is 5.8 Angstrom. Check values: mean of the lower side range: 1.4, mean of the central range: 1.2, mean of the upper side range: 1.41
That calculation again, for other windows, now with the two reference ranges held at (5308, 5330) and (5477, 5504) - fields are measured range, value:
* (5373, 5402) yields -2.2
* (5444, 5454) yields 0.0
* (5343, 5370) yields -1.1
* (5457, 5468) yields -0.6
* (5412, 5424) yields -0.7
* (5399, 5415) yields 0.6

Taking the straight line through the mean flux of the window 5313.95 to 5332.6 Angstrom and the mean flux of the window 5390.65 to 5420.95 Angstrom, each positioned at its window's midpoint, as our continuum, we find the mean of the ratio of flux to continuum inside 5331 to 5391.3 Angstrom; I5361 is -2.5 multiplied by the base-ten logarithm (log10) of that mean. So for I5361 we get -0.08 mag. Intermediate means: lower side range 1.18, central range 1.32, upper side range 1.28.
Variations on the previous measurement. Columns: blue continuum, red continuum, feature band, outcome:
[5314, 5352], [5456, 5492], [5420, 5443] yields -0.07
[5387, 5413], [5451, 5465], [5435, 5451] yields -0.03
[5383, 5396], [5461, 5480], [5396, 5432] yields 0.09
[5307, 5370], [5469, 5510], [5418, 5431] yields -0.06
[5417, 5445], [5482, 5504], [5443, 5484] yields 0.04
